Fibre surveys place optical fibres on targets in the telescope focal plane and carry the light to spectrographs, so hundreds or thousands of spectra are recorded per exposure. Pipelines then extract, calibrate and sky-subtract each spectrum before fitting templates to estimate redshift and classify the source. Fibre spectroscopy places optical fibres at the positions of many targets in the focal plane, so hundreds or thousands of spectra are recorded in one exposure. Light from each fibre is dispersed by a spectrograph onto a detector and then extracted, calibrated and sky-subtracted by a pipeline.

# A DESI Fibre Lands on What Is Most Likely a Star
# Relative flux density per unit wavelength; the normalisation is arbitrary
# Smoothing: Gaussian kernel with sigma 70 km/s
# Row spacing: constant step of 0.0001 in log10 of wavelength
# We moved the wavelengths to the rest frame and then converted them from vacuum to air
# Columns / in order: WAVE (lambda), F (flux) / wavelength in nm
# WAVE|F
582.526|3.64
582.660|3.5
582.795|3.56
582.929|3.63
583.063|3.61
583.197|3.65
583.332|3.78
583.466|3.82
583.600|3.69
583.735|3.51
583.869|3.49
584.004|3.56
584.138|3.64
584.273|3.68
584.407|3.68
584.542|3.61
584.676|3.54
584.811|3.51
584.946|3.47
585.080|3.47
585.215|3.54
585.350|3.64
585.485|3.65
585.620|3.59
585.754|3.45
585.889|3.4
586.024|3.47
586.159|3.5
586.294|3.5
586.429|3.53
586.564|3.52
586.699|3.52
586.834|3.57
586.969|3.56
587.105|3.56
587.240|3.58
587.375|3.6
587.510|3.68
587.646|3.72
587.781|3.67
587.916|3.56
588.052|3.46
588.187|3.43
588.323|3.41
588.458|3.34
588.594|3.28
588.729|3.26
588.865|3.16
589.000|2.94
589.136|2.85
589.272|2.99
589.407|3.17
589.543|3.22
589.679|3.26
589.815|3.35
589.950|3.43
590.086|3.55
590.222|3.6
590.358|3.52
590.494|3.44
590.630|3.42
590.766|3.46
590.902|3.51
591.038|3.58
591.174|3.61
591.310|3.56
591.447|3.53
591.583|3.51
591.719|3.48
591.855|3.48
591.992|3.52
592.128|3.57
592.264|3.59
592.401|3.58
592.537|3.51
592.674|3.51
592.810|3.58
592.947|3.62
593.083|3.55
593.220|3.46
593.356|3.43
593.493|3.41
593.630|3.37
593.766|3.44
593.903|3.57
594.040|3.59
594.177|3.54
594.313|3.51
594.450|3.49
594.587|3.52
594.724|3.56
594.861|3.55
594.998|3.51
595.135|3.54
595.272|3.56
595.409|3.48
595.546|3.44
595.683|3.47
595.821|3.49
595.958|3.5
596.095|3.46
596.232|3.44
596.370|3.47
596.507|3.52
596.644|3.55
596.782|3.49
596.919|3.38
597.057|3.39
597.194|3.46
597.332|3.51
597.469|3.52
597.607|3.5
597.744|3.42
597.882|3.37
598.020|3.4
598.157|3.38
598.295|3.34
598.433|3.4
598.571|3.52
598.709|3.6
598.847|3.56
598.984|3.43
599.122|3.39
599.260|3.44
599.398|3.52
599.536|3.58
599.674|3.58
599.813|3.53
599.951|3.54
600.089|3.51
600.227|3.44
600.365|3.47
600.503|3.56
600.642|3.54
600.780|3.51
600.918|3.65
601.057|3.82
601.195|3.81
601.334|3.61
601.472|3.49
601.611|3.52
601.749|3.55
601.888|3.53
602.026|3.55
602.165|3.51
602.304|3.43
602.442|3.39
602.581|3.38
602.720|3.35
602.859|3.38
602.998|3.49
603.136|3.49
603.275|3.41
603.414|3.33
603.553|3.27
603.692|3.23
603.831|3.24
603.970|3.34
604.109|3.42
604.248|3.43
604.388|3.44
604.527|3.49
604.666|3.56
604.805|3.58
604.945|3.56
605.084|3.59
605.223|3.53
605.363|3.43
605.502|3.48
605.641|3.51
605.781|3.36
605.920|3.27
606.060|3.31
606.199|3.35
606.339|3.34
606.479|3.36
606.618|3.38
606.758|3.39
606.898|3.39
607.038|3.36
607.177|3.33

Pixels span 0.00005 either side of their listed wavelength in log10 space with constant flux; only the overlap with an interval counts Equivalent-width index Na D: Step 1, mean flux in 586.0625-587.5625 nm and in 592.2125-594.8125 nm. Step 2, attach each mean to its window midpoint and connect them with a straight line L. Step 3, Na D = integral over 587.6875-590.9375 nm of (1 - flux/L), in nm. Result 0.18 nm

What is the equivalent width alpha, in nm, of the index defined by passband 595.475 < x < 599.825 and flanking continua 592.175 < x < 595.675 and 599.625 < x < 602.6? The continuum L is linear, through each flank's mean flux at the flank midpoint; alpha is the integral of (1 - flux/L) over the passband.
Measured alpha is 0.075 nm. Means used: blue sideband 3.52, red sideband 3.54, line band 3.47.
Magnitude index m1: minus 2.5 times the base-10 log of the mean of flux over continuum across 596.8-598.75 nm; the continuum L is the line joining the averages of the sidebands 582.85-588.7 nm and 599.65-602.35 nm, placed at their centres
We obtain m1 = 0.04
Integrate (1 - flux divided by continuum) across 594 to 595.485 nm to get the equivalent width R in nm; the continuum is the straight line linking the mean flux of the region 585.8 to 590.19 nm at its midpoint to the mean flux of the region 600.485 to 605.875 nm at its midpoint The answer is -0.04 nm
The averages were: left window 3.41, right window 3.48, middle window 3.53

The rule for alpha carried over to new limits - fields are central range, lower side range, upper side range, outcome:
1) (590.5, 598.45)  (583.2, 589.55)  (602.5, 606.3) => -0.09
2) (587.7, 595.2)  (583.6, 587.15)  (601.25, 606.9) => 0.13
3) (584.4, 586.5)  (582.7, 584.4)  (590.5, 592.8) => 0.05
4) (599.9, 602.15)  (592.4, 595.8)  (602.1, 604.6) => -0.10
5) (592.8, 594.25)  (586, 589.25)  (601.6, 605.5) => -0.03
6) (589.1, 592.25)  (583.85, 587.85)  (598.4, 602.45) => 0.11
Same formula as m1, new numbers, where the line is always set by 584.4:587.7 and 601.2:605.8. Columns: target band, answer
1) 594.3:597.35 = 0.00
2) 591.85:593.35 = -0.01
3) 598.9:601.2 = -0.02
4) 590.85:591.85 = 0.00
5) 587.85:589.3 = 0.09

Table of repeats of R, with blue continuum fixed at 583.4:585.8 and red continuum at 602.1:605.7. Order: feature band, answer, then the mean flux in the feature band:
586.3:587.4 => 0.01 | 3.55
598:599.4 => 0.01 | 3.45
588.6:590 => 0.15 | 3.17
